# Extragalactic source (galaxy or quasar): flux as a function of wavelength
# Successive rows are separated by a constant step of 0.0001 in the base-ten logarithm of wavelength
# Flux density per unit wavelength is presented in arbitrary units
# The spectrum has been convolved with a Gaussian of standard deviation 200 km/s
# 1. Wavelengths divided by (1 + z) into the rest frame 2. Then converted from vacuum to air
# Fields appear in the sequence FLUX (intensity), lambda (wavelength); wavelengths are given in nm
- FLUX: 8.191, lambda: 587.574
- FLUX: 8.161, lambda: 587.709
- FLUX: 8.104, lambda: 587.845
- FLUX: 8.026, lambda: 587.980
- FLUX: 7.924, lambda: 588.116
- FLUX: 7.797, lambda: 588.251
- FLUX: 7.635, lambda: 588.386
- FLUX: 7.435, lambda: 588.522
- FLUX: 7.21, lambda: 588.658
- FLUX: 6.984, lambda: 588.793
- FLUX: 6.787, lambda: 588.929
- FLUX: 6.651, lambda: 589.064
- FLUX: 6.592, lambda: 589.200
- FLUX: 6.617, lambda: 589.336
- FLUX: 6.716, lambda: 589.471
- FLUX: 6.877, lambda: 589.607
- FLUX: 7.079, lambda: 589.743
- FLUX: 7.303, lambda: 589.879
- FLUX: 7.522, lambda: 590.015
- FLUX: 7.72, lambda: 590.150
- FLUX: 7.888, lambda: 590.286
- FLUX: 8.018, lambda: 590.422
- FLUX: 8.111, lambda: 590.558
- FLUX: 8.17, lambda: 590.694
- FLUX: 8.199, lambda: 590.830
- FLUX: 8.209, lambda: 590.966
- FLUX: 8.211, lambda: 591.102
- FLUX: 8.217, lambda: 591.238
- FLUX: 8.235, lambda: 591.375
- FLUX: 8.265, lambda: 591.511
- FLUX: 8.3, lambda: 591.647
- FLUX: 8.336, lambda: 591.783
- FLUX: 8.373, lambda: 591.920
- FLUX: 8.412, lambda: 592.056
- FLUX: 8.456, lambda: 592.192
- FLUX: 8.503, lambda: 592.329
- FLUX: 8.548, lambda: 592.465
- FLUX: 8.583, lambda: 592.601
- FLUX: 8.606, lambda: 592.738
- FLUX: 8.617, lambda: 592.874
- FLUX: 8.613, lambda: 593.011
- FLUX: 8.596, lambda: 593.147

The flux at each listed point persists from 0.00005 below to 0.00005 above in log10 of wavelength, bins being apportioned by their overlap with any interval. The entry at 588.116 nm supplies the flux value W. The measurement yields 7.924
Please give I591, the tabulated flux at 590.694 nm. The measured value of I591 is 8.17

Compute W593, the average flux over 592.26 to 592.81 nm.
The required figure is 8.56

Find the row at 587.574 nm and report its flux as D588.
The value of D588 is 8.191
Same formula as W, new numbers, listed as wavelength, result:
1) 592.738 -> 8.606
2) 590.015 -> 7.522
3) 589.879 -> 7.303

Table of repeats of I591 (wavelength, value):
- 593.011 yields 8.613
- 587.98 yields 8.026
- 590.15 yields 7.72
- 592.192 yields 8.456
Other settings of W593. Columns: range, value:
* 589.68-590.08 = 7.3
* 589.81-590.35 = 7.61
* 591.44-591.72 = 8.3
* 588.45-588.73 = 7.31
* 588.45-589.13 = 7.02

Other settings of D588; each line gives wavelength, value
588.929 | 6.787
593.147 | 8.596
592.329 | 8.503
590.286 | 7.888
